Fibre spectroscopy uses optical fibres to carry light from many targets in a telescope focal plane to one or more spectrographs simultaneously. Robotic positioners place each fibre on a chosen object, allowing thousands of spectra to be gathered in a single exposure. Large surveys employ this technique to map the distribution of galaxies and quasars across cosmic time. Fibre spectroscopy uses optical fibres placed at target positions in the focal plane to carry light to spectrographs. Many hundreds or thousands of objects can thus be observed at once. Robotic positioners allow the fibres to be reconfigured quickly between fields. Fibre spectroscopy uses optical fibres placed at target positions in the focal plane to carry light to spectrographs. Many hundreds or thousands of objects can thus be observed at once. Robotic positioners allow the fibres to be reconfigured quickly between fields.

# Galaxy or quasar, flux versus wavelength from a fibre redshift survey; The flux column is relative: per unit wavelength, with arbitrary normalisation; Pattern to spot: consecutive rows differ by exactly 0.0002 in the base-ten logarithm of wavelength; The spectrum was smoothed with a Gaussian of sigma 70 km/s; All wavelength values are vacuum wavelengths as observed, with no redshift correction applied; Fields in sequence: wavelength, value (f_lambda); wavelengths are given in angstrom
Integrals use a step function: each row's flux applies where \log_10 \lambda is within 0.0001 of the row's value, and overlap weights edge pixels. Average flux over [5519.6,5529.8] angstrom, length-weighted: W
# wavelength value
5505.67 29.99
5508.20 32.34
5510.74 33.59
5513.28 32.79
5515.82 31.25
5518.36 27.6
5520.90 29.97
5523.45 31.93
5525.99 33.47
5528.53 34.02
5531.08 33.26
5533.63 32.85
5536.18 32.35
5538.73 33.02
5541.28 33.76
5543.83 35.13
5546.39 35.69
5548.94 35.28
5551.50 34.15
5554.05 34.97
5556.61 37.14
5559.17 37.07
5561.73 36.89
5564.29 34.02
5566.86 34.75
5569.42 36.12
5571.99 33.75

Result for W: 32.3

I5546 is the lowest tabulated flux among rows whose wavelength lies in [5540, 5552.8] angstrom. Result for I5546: 33.76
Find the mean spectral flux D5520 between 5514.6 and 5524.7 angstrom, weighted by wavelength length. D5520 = 30.2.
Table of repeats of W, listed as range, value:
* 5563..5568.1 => 34.4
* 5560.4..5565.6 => 35.4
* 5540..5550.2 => 35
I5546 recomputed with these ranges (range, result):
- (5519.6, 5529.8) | 29.97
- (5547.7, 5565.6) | 34.02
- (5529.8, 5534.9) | 32.85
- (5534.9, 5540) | 32.35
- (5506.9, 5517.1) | 31.25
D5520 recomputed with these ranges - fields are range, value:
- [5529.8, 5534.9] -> 33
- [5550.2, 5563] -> 36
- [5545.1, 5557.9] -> 35.4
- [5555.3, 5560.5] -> 37.1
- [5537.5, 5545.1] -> 34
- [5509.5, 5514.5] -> 33.2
